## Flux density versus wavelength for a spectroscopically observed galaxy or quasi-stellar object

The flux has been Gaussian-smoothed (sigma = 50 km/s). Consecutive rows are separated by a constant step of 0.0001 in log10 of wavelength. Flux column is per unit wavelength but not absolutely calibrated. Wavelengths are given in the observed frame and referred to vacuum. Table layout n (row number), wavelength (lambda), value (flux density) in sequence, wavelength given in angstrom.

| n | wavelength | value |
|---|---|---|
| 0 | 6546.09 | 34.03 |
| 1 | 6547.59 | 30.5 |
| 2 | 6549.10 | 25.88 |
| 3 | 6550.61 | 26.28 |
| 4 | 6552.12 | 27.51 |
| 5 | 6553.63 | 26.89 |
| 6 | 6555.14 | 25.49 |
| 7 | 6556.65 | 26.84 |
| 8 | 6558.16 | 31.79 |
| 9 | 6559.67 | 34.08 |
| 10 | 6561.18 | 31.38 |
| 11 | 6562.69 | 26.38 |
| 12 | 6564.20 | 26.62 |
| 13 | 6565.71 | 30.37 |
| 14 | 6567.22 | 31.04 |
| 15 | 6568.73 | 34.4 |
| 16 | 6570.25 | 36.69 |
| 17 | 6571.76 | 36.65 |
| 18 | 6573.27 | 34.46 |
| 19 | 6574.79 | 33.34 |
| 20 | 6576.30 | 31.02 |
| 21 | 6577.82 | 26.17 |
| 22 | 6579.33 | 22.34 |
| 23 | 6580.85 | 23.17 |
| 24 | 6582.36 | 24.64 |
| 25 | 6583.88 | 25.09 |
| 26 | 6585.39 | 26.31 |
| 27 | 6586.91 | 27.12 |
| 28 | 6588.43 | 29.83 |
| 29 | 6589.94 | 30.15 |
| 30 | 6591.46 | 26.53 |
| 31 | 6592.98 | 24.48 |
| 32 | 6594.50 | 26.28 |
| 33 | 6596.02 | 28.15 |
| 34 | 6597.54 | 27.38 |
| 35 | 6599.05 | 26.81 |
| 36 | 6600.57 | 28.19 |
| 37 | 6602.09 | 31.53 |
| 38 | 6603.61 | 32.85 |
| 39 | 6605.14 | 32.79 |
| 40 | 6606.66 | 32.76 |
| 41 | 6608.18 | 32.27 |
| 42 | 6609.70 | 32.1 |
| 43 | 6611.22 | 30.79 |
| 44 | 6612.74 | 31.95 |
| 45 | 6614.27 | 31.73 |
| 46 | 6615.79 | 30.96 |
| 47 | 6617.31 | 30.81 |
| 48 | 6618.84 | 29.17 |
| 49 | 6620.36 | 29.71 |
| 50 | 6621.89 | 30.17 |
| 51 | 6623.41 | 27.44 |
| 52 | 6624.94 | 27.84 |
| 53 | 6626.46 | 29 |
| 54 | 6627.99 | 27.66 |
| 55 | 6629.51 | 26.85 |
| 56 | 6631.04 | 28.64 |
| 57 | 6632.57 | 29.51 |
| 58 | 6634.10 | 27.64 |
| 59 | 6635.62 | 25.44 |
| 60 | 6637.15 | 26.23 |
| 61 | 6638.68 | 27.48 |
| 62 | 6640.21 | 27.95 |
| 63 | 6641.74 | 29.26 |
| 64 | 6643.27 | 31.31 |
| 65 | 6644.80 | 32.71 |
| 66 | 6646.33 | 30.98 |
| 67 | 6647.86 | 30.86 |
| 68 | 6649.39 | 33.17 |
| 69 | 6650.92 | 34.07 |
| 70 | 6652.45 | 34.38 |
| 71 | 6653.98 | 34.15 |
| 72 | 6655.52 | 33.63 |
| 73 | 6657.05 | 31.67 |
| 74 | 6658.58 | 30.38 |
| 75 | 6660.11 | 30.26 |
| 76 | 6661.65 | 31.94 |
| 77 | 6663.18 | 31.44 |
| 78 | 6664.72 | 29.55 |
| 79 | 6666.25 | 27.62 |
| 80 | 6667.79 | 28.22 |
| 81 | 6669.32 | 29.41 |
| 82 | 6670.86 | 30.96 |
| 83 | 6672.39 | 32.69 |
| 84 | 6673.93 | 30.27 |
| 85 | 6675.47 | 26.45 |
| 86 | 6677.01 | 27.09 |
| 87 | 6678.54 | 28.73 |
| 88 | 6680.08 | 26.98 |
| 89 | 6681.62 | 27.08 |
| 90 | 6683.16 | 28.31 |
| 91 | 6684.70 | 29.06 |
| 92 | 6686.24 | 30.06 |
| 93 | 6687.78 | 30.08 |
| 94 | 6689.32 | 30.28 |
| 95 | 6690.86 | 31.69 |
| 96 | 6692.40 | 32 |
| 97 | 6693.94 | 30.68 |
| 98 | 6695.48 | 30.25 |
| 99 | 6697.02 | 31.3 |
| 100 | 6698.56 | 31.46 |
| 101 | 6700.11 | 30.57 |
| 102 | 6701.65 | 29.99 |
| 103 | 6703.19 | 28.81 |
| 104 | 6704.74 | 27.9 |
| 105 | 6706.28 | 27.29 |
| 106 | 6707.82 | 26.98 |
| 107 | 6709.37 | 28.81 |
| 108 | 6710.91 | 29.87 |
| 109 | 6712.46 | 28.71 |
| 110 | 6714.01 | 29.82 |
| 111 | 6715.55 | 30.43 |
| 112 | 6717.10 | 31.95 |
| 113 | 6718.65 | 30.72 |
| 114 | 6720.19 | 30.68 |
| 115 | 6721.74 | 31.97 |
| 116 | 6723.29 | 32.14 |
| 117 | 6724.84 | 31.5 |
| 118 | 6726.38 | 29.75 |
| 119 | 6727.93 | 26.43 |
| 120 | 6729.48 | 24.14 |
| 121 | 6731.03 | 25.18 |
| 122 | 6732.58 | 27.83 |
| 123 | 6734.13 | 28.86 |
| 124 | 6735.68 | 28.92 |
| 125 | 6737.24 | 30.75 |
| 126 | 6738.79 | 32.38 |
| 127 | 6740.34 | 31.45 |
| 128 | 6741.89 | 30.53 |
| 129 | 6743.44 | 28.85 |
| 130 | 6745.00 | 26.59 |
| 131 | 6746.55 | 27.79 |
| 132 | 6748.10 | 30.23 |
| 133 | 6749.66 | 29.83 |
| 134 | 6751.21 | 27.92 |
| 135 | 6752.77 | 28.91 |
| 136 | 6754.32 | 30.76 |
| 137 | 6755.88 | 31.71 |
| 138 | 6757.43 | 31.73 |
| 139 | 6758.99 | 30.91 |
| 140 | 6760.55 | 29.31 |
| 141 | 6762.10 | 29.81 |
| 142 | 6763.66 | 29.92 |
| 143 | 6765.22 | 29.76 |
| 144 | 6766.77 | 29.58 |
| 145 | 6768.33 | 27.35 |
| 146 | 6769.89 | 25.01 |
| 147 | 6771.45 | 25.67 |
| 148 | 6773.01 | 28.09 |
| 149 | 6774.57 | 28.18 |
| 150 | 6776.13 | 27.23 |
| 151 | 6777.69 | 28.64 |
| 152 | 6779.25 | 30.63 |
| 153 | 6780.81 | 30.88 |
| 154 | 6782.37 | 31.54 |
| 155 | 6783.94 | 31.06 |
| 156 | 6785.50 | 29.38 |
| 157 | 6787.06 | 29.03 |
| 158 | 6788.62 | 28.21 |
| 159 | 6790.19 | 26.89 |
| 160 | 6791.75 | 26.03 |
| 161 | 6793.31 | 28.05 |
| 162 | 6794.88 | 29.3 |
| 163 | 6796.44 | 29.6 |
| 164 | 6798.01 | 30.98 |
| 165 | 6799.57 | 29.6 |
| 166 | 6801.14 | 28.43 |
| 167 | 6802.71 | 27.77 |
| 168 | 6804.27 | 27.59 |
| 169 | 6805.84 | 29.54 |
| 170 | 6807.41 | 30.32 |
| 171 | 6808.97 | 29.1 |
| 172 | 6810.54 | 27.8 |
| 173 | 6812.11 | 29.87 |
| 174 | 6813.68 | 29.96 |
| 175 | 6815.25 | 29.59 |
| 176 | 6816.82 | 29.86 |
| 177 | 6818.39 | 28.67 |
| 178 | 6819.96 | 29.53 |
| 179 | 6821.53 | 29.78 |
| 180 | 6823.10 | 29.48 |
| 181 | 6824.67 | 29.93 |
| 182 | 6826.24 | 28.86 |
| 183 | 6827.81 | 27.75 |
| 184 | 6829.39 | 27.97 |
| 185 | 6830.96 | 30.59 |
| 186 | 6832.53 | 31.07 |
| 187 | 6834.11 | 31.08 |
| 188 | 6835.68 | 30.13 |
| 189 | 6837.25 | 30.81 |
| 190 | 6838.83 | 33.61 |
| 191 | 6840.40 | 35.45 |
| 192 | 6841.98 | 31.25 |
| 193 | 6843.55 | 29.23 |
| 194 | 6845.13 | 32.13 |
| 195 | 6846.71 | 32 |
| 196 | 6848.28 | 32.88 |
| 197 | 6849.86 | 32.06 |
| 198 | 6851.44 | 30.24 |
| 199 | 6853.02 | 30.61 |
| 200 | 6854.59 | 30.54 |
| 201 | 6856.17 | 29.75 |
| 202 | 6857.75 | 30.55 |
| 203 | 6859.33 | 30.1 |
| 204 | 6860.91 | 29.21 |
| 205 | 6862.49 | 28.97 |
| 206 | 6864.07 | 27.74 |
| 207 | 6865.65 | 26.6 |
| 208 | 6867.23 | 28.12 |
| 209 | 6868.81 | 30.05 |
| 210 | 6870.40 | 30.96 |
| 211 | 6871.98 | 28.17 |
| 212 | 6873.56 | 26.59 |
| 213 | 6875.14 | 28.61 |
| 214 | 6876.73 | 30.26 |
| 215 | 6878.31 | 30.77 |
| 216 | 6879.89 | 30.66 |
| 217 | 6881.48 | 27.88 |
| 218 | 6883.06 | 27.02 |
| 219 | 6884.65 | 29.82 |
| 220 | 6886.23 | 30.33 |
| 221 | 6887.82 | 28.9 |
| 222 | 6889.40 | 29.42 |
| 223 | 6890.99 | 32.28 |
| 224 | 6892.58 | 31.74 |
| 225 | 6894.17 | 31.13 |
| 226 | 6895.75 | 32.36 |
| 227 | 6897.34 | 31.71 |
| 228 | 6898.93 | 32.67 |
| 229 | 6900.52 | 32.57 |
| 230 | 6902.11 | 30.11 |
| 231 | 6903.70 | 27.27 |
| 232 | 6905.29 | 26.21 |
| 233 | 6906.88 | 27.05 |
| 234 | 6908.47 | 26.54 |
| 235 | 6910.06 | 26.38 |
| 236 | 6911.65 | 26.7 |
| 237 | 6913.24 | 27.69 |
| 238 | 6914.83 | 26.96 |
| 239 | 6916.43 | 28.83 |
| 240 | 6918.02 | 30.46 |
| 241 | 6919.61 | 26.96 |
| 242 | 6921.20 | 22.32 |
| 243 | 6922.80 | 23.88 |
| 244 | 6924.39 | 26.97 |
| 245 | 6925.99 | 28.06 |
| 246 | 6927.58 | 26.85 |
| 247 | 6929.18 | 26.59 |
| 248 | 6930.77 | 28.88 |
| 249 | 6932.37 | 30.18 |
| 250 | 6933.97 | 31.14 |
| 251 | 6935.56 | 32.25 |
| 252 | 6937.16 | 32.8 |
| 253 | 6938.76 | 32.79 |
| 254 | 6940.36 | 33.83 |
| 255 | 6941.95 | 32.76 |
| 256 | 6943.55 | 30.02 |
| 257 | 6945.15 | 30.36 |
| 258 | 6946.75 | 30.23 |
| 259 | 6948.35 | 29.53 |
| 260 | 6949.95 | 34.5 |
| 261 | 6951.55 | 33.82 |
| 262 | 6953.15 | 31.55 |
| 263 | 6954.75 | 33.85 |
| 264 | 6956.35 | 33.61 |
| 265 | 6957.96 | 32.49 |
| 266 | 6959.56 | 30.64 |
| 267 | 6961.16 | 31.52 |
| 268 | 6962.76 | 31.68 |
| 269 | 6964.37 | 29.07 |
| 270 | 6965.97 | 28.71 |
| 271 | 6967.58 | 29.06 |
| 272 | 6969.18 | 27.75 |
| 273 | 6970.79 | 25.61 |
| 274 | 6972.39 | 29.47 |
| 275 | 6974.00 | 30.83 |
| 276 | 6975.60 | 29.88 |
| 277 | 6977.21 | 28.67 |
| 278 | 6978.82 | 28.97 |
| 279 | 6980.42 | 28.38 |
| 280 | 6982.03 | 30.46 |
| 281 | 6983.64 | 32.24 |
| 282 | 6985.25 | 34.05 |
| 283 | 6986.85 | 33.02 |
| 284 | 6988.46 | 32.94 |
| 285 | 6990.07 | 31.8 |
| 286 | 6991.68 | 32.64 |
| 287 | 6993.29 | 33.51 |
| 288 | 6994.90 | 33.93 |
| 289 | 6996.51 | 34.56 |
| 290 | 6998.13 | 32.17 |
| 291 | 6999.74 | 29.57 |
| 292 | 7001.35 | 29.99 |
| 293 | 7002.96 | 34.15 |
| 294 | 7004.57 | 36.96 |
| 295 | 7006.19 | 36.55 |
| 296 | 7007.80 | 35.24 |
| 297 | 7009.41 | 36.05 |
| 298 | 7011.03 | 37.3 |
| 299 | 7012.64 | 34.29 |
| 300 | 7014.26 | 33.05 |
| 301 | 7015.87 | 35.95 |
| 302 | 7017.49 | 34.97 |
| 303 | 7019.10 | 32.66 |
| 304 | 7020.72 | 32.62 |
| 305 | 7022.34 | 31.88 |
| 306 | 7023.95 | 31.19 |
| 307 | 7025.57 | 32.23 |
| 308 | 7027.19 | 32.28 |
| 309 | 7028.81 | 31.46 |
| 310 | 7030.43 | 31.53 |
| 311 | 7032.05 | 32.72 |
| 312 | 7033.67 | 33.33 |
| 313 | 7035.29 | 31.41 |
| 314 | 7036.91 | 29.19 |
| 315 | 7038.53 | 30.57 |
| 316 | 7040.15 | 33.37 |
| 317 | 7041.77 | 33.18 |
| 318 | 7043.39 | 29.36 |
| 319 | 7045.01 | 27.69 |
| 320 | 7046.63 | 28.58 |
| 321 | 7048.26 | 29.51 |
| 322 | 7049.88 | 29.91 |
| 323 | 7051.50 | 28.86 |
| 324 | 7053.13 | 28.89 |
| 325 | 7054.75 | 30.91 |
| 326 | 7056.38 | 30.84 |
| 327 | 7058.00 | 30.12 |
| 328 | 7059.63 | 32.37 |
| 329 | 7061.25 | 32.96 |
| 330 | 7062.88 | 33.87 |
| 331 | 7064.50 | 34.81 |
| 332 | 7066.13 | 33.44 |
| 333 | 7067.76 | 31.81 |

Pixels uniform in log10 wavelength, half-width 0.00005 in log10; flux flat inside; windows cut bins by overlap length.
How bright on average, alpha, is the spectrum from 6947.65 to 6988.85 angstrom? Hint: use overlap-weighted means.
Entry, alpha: 30.8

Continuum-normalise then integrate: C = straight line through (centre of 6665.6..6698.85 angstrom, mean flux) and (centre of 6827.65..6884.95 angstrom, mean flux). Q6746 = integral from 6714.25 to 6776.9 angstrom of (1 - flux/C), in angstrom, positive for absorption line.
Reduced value 1.0 angstrom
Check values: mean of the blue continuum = 29.6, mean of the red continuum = 30.1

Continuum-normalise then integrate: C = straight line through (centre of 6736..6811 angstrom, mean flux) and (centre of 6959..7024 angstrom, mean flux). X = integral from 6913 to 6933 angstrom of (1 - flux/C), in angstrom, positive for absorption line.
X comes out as 2.5 angstrom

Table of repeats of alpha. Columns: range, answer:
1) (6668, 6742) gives 29.5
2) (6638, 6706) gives 30.3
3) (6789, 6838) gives 29.2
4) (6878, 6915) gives 29.4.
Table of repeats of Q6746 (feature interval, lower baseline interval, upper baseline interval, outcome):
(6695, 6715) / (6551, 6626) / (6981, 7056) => 0.6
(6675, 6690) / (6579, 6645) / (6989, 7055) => 0.4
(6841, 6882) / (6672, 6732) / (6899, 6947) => -1.3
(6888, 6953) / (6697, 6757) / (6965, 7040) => 3.6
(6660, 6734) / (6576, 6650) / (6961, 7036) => 0.1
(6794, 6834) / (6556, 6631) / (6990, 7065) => 2.1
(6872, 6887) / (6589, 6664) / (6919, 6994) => 0.6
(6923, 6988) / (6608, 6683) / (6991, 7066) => 2.8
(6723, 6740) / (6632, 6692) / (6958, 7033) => 0.9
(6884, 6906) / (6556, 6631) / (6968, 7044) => 0.7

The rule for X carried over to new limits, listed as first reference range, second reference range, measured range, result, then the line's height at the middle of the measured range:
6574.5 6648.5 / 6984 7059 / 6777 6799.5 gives 0.75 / 30.3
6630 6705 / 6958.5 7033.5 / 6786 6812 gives 1.82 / 30.8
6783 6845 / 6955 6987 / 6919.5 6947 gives 0.76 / 30.1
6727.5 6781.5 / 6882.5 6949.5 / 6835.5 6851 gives -1.51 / 29.1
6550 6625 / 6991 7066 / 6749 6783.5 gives 1.52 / 30.6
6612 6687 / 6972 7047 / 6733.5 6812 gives 3.75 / 30.6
